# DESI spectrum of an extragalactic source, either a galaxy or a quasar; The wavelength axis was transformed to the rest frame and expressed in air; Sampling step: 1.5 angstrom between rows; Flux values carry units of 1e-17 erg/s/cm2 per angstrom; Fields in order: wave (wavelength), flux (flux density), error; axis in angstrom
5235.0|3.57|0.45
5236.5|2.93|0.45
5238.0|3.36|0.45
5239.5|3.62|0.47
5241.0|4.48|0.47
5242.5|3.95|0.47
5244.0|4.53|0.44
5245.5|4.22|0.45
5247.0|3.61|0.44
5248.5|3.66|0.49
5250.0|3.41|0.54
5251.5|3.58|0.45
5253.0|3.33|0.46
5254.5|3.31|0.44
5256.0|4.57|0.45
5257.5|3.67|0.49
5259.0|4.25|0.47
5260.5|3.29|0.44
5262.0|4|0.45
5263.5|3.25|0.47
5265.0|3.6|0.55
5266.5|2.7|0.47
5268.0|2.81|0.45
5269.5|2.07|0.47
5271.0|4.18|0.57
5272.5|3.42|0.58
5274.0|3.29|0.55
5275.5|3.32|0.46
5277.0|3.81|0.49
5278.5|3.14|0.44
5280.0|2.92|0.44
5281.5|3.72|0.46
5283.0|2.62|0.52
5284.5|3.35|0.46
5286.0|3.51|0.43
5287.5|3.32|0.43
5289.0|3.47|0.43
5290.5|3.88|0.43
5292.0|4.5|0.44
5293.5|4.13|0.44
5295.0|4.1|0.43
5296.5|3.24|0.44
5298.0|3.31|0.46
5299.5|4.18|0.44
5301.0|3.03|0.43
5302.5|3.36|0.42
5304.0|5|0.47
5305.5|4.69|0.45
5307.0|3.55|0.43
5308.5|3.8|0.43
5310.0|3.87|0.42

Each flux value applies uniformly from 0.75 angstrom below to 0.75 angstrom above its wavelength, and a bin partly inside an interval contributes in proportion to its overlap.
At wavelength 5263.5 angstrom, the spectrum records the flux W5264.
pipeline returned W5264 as 3.25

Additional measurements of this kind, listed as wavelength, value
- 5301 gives 3.03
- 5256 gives 4.57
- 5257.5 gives 3.67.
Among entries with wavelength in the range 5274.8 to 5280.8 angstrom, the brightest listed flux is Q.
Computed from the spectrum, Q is 3.81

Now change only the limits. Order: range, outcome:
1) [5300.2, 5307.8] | 5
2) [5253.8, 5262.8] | 4.57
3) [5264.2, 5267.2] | 3.6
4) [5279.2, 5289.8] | 3.72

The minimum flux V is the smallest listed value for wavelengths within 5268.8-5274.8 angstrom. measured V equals 2.07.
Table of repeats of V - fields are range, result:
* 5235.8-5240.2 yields 2.93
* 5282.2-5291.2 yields 2.62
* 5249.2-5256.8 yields 3.31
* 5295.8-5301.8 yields 3.03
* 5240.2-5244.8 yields 3.95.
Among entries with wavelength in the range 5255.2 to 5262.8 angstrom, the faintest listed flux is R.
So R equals 3.29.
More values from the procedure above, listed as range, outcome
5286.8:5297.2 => 3.24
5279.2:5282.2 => 2.92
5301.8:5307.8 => 3.36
